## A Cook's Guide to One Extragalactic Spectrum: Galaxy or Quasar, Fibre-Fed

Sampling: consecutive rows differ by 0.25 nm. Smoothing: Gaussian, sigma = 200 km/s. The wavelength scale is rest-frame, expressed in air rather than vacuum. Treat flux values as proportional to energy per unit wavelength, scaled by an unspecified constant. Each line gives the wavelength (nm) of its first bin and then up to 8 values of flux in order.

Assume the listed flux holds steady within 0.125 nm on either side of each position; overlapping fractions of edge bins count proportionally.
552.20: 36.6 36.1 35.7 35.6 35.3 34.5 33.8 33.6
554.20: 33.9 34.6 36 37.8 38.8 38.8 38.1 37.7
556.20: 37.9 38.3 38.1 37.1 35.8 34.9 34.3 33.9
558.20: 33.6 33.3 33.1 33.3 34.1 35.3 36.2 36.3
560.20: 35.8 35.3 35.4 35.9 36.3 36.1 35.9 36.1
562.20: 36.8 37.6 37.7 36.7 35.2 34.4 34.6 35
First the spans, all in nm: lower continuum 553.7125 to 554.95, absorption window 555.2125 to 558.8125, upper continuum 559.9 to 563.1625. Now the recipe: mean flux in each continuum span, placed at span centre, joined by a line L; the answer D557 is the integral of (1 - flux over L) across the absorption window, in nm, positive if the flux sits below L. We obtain -0.08 nm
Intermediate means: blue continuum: 34.8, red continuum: 36.3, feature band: 36.2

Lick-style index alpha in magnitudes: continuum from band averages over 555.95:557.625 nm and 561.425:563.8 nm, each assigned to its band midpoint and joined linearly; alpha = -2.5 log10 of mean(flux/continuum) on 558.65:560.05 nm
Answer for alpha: 0.056 mag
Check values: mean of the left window 37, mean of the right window 36.1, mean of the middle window 34.8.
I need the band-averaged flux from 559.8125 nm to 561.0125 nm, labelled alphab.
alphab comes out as 35.7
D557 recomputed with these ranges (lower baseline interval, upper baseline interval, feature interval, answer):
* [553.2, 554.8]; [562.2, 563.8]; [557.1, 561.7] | 0.064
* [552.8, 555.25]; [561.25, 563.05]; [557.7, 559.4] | 0.112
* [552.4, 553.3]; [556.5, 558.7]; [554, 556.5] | -0.118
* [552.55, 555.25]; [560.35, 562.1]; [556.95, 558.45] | 0.042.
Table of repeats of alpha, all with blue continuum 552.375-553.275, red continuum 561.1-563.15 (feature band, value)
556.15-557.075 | -0.05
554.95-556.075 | -0.07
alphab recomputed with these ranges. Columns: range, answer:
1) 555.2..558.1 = 36.9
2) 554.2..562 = 35.9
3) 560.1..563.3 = 36.2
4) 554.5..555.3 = 37.2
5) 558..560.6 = 34.6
